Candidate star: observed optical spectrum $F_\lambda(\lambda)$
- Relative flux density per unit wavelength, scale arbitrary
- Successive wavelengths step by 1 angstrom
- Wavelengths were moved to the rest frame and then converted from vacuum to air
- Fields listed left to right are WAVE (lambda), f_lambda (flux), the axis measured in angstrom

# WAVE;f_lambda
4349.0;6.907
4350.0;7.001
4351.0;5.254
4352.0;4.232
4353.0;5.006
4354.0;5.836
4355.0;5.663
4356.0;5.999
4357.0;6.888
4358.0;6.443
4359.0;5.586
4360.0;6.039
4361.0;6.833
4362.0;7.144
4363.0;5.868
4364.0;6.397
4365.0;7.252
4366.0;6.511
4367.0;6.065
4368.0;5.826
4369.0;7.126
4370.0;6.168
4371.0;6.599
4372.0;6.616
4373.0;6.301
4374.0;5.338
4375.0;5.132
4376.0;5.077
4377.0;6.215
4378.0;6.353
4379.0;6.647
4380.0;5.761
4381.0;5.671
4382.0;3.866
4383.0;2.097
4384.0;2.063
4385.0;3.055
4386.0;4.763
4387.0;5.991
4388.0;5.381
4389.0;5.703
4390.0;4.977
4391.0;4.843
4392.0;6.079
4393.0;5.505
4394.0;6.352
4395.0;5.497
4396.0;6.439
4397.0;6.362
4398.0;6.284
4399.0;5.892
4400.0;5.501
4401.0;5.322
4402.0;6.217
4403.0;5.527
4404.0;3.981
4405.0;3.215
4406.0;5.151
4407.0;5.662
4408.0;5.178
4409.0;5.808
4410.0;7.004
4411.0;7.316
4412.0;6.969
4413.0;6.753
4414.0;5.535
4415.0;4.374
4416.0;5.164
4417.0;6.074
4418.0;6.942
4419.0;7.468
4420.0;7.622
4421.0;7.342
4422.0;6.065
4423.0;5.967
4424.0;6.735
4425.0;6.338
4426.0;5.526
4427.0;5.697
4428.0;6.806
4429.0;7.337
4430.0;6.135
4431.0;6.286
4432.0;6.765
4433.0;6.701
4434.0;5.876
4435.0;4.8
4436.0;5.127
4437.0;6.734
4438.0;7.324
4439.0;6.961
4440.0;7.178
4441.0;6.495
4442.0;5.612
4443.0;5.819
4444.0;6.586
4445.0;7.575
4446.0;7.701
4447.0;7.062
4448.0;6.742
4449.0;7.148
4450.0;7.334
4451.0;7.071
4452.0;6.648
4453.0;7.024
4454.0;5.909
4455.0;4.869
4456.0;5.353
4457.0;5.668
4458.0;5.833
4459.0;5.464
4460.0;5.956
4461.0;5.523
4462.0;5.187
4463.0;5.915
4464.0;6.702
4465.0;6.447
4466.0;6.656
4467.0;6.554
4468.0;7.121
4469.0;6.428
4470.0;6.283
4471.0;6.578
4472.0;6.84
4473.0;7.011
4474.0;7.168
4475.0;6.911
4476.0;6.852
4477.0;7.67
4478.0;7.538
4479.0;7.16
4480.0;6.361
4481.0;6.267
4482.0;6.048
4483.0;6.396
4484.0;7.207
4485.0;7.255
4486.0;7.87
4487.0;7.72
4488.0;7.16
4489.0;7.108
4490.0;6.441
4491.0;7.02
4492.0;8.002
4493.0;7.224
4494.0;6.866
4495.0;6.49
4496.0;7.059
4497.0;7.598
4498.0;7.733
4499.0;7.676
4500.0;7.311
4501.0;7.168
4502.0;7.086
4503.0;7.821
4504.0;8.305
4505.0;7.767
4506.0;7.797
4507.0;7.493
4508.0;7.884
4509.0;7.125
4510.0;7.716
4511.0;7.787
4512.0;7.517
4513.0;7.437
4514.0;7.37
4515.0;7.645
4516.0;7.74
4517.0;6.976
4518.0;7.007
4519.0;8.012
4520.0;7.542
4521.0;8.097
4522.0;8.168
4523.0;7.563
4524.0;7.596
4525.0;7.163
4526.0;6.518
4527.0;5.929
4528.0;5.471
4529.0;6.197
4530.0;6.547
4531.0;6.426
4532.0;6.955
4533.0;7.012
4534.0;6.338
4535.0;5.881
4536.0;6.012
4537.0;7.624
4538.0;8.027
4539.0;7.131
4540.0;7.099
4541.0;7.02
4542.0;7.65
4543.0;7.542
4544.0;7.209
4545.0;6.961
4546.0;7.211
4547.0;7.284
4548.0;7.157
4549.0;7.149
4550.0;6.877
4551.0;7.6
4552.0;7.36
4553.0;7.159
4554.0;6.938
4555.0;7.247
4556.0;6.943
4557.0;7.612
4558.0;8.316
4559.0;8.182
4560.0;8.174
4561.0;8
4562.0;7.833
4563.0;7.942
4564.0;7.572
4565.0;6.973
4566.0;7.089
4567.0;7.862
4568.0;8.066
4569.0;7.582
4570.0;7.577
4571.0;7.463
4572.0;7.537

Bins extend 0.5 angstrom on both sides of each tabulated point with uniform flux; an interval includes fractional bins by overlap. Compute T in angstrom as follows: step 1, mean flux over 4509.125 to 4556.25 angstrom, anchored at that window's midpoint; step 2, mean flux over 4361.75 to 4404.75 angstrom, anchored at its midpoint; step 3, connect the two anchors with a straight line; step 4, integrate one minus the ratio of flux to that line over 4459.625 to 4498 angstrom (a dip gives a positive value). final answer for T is -1.3 angstrom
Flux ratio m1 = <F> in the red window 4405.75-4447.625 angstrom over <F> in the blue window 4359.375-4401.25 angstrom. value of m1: 1.1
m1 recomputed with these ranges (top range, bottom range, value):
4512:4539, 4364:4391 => 1.29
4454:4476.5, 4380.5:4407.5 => 1.23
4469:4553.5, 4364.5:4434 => 1.23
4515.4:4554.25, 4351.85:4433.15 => 1.21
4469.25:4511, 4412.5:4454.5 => 1.11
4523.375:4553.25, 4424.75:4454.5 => 1.06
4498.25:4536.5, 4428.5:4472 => 1.13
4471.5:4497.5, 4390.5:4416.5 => 1.24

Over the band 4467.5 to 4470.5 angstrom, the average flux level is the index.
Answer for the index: 6.61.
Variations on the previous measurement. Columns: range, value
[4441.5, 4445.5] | 6.4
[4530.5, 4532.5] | 6.69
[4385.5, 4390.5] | 5.36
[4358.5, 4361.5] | 6.15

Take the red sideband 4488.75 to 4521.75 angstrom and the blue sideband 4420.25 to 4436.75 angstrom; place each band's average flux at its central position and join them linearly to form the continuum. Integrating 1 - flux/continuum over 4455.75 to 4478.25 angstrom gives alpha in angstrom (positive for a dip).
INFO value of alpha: 1.5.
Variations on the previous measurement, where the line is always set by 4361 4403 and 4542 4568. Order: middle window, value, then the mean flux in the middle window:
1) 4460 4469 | 0.4 angstrom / 6.26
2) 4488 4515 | -2.0 angstrom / 7.41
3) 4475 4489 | -0.7 angstrom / 7.04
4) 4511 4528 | -0.6 angstrom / 7.35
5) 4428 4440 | -0.4 angstrom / 6.42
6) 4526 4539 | 1.2 angstrom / 6.56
